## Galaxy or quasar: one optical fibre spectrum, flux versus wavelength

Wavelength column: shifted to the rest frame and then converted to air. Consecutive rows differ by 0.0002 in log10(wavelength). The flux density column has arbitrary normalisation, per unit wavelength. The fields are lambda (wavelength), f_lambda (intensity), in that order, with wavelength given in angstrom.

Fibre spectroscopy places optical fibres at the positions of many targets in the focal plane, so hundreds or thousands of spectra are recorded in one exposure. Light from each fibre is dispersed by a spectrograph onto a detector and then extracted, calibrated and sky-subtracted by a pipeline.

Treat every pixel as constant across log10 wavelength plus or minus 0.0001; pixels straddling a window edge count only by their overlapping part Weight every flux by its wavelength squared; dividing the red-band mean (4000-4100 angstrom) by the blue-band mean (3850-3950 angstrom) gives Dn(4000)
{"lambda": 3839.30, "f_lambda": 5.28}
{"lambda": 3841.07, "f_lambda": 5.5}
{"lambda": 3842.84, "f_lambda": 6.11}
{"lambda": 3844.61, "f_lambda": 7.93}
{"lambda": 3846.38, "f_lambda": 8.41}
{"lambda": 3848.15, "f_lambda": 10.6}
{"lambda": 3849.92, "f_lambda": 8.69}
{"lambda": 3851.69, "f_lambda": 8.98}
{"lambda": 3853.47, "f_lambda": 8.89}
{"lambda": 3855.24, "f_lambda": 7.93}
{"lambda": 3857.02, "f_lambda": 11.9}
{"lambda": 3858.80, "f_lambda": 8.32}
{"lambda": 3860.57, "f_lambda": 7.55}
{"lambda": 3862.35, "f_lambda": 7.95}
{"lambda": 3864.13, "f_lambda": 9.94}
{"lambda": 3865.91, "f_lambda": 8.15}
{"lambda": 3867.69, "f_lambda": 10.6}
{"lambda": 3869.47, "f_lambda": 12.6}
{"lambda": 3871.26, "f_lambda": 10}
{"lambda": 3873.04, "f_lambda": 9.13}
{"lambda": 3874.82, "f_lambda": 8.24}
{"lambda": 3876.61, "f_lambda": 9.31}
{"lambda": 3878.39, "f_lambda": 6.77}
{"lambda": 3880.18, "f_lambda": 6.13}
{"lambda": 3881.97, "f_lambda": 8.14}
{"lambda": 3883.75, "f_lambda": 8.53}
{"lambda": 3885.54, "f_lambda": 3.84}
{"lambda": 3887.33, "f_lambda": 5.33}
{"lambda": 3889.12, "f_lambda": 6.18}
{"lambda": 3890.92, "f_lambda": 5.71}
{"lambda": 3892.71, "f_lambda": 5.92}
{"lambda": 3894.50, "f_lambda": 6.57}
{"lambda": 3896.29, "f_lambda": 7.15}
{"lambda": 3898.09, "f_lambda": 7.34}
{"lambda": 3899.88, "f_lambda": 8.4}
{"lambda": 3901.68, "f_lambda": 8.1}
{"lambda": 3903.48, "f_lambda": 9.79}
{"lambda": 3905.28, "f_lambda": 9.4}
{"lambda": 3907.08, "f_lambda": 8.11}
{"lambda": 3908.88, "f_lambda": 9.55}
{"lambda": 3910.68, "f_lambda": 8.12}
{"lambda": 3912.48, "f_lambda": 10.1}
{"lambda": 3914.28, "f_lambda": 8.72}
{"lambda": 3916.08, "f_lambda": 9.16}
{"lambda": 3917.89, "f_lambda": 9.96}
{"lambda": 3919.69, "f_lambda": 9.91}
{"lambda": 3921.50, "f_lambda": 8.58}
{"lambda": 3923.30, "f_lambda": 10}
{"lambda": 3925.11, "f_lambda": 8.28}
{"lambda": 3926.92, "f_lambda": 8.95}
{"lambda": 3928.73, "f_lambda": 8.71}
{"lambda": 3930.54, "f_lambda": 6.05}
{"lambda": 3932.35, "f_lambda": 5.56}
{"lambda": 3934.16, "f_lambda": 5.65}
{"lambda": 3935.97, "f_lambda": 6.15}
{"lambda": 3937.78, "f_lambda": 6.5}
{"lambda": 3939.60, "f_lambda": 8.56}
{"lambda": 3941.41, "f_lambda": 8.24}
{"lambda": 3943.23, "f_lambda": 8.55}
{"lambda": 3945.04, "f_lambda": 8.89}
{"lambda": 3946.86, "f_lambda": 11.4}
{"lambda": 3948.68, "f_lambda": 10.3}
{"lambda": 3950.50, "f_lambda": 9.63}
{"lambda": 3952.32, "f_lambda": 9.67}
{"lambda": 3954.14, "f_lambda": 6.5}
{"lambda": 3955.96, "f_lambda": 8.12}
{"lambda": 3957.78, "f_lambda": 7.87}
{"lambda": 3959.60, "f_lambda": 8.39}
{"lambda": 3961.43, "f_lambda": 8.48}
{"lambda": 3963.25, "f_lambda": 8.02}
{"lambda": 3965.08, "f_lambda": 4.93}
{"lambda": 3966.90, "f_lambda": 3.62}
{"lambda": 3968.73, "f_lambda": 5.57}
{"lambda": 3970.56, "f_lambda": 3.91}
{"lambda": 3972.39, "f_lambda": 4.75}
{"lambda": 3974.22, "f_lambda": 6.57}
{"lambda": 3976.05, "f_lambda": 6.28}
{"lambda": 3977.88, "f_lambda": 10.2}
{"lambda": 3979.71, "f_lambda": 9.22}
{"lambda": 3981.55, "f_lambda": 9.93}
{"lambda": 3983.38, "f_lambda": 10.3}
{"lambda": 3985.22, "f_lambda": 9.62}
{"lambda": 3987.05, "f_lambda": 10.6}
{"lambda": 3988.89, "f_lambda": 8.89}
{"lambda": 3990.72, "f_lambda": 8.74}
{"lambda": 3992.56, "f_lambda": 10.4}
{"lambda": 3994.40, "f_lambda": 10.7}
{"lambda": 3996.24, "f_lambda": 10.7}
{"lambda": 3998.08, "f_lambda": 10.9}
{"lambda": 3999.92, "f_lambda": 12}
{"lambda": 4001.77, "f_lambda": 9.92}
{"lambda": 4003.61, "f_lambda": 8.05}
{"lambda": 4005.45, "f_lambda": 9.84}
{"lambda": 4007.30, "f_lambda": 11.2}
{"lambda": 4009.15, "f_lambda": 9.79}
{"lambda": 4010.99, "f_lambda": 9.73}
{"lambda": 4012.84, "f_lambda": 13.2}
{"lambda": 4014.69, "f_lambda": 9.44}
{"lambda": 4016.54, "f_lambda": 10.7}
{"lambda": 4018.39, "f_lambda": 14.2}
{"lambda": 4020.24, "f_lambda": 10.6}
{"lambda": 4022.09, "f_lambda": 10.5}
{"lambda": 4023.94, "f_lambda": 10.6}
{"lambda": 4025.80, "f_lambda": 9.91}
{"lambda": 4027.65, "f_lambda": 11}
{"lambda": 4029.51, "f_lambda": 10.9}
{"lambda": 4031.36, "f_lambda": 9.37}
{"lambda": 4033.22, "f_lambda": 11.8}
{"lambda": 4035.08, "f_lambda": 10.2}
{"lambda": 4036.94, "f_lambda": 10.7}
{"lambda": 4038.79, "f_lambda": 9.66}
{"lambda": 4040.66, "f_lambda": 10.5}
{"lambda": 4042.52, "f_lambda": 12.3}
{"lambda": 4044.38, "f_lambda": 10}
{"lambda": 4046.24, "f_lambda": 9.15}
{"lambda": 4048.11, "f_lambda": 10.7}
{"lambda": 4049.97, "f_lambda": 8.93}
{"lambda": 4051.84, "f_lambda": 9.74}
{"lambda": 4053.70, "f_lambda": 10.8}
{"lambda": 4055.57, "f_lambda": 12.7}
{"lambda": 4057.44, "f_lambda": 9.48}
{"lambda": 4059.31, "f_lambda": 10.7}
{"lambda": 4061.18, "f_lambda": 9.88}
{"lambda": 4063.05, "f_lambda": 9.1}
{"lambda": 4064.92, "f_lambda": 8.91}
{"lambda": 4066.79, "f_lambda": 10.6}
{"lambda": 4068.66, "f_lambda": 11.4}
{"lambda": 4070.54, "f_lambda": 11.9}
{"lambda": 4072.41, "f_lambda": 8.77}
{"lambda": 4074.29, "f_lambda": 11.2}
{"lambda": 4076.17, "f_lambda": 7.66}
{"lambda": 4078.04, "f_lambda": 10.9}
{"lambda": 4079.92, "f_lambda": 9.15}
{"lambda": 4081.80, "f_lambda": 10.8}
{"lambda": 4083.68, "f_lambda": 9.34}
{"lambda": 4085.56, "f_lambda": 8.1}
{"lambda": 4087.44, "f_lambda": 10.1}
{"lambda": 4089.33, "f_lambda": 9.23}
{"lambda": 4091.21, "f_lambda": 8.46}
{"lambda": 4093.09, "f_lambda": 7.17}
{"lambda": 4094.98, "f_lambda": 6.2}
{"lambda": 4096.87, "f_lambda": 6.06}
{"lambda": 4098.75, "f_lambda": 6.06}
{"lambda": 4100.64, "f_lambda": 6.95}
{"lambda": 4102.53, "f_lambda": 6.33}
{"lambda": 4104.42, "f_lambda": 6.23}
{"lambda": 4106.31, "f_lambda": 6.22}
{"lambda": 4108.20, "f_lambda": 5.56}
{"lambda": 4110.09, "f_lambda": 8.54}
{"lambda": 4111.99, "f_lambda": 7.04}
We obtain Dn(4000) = 1.29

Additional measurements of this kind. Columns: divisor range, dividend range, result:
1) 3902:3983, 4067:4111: 1.12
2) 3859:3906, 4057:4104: 1.24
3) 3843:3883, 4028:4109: 1.16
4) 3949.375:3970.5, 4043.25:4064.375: 1.46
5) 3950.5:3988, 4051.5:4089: 1.38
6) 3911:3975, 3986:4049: 1.39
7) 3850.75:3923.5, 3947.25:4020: 1.13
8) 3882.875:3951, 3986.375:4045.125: 1.38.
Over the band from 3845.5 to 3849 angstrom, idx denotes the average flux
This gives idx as 9.5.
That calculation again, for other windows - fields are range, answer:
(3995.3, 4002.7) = 10.9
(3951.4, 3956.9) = 8.1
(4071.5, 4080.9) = 9.54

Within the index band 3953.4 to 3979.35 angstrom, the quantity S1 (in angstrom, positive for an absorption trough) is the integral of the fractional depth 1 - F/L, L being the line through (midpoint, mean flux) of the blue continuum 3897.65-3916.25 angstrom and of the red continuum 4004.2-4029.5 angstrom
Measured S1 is 8.3 angstrom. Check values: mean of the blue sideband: 8.82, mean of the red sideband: 10.8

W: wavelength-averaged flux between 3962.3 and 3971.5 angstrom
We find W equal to 5.22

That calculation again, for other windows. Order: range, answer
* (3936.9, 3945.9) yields 8.15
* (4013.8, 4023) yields 11.1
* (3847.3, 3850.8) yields 9.64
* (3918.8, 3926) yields 9.19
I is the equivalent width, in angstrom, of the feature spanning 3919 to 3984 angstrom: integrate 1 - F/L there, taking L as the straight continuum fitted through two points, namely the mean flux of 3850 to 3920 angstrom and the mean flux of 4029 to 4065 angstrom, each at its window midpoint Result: 9.40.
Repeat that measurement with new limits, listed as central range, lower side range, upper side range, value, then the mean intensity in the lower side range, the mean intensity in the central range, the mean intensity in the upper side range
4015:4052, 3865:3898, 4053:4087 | -3.7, 7.67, 10.6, 10.1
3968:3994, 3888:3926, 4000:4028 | 4.3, 8.32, 8.28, 10.6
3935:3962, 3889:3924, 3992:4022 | 2.5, 8.38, 8.48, 10.7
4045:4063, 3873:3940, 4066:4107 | -3.7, 7.78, 10.2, 8.59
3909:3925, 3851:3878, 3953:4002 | -0.8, 9.25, 9.28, 8.33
